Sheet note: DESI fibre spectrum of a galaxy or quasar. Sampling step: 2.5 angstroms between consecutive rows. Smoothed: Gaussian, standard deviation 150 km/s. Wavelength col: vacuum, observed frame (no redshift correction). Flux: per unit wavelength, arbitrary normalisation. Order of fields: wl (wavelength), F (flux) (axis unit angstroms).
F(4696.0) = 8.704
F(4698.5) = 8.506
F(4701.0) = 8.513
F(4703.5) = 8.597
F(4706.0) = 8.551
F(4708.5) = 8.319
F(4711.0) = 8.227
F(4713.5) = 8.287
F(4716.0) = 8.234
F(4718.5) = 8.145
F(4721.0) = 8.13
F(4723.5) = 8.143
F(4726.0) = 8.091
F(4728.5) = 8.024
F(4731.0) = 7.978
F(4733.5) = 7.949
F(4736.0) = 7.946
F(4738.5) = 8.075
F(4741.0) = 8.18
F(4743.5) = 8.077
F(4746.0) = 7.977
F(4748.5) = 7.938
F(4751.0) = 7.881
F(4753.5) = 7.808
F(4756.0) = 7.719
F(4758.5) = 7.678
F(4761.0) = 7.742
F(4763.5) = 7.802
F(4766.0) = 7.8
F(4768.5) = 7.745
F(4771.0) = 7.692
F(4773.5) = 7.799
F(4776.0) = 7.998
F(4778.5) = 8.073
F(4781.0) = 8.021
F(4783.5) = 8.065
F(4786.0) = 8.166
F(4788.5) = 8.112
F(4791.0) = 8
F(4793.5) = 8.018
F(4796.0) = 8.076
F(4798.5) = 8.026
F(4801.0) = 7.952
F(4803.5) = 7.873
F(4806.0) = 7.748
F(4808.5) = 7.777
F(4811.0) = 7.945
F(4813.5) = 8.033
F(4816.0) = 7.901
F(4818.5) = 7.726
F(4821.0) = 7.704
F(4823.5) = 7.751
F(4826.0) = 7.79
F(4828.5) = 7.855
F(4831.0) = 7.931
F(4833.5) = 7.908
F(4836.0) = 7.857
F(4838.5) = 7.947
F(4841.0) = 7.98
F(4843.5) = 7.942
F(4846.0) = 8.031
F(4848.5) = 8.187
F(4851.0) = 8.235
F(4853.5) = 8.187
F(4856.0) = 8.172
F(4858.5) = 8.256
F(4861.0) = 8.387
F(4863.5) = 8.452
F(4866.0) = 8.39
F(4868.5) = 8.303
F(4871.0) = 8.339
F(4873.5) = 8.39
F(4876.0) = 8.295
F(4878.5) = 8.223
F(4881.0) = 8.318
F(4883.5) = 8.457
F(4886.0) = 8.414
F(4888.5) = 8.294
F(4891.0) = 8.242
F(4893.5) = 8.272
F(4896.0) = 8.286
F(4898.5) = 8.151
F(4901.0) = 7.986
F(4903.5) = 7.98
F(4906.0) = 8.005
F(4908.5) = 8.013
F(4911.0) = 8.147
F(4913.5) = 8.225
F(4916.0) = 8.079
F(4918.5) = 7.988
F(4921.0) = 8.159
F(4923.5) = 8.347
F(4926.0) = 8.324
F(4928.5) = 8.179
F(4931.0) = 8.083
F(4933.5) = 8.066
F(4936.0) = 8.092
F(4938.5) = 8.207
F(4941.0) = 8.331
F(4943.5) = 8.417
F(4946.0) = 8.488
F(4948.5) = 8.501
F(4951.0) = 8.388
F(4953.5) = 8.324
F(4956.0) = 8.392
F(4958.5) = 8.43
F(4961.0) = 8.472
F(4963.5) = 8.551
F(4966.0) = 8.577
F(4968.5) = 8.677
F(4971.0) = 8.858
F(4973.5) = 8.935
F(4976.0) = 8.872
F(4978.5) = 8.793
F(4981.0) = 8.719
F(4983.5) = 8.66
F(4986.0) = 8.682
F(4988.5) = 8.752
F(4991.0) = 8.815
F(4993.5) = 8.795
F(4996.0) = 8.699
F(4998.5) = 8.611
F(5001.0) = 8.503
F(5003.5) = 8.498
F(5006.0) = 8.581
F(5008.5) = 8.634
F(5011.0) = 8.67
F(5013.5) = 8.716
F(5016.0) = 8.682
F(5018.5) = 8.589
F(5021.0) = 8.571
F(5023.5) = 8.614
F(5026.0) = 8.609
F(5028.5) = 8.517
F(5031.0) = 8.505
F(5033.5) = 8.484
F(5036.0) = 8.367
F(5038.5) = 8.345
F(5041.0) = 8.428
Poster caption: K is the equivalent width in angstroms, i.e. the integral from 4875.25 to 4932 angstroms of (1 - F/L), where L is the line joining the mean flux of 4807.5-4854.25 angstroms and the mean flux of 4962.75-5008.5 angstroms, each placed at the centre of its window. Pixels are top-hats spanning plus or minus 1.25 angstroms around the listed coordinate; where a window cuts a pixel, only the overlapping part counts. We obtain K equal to 0.7 angstroms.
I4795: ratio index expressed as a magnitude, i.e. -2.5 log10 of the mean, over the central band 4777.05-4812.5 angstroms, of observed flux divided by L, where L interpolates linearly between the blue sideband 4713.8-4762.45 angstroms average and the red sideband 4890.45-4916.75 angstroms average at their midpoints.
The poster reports 0.01 mag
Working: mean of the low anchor 7.99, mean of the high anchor 8.12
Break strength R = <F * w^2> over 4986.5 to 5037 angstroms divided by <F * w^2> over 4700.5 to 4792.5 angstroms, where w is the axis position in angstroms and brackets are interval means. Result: 1.20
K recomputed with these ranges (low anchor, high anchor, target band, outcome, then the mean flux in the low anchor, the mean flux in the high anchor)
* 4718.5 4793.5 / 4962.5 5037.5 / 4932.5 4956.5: 0.49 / 7.96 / 8.65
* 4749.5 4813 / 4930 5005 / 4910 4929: 0.44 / 7.9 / 8.54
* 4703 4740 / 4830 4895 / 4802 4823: 0.92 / 8.17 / 8.21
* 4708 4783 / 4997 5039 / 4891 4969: 1.09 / 7.98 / 8.56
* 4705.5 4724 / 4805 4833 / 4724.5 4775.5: 1.32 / 8.25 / 7.84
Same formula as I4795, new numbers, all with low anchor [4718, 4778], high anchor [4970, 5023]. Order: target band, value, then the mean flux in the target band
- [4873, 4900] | 0.007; 8.3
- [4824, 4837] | 0.044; 7.86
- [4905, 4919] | 0.046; 8.08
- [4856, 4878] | -0.005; 8.34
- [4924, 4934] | 0.039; 8.18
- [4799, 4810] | 0.034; 7.85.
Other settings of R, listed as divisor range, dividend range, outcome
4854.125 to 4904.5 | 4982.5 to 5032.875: 1.10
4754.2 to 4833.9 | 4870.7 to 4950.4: 1.09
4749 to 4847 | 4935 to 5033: 1.17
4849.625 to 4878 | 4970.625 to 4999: 1.11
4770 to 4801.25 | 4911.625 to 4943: 1.08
